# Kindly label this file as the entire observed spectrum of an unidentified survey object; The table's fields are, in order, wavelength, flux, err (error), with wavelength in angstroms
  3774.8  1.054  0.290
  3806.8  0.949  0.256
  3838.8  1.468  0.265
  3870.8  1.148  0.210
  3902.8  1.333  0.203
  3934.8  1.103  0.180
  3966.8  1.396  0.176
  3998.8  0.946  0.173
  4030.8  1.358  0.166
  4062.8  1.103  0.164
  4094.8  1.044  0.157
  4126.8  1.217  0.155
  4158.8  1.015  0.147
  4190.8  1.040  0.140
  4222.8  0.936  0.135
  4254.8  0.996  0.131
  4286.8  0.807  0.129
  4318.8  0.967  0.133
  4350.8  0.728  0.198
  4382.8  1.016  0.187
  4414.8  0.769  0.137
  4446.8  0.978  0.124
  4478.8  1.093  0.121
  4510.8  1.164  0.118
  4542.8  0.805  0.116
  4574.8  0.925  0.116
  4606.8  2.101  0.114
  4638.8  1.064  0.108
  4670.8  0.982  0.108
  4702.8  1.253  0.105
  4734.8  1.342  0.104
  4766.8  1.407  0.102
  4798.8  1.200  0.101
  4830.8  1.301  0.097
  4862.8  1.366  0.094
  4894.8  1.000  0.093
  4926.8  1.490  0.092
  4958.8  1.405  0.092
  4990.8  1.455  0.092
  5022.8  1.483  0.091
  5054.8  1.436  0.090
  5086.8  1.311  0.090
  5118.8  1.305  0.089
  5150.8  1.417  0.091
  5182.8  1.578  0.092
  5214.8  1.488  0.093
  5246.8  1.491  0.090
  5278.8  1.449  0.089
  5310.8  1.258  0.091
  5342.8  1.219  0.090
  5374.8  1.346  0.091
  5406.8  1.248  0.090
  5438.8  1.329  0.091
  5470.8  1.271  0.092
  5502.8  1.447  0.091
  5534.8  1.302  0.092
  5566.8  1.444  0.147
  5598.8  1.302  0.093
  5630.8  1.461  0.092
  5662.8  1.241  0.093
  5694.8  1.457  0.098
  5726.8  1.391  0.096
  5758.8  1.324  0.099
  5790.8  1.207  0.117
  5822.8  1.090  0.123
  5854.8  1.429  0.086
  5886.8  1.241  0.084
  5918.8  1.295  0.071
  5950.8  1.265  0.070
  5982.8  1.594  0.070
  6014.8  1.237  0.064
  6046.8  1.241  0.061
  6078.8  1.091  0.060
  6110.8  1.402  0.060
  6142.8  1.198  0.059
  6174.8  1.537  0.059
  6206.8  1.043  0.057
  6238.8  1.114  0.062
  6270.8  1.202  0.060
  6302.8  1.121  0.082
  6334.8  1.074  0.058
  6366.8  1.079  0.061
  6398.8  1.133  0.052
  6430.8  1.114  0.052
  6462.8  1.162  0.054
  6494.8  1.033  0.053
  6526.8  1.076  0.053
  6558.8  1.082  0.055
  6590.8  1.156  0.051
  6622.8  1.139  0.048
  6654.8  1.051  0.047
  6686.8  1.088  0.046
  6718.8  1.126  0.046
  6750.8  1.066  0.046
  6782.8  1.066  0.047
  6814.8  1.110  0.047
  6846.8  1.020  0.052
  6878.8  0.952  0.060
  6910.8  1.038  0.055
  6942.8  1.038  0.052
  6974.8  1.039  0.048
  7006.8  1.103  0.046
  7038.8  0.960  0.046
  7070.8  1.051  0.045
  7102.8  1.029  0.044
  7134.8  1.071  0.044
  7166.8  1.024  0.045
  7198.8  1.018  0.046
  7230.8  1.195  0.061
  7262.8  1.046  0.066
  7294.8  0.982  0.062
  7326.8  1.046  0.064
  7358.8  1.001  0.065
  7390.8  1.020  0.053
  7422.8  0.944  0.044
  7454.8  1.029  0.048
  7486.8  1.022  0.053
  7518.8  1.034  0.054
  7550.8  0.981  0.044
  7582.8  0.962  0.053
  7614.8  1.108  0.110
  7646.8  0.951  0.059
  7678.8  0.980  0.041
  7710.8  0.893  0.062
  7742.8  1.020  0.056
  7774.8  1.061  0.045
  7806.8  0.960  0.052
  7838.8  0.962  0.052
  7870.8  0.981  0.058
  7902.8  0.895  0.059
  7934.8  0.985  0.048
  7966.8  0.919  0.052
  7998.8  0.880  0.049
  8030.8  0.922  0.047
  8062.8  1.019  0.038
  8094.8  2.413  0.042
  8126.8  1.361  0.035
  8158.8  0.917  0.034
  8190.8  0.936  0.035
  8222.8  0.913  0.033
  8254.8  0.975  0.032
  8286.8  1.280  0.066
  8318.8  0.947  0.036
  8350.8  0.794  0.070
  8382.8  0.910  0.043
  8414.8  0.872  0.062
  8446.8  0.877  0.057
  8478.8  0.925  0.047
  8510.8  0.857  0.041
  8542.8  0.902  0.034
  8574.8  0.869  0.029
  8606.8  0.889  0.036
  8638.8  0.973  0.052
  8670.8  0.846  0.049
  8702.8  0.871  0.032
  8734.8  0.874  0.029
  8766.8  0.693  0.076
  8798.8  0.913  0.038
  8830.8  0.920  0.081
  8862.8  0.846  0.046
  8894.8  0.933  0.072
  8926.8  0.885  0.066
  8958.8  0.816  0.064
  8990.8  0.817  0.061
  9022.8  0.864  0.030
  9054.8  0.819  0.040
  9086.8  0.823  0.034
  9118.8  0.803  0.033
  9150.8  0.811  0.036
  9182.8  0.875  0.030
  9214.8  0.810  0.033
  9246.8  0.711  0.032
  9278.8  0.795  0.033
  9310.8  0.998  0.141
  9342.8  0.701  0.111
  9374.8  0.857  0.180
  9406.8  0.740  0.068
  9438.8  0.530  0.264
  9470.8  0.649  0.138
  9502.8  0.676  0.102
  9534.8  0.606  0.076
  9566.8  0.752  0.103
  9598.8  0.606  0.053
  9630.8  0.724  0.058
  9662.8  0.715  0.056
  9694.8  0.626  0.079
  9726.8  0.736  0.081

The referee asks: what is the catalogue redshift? 0.23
